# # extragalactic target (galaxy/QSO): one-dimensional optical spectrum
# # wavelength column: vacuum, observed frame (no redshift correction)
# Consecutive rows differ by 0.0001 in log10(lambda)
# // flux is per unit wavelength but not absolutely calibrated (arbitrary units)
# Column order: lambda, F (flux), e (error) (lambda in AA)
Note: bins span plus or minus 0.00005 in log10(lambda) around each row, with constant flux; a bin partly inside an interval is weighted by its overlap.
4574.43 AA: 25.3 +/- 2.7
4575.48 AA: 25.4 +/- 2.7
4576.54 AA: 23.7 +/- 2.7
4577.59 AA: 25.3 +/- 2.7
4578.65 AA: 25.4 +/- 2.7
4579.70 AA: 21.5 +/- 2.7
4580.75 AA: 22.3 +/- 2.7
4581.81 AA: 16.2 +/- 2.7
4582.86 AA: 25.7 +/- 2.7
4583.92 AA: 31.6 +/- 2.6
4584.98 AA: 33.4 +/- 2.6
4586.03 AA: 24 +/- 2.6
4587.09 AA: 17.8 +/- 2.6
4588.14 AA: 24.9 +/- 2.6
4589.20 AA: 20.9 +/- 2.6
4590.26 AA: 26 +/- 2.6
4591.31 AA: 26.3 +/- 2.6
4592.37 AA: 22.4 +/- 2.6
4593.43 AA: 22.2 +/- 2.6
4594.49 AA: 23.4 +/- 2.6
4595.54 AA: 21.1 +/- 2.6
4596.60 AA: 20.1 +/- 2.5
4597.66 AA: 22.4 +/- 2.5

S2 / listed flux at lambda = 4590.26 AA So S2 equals 26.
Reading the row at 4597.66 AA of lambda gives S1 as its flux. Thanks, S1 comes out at 22.4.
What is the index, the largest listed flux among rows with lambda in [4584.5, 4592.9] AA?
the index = 33.4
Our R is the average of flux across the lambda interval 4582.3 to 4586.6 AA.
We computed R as 28.5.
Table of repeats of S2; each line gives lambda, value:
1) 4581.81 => 16.2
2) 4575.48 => 25.4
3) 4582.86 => 25.7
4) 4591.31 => 26.3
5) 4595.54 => 21.1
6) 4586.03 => 24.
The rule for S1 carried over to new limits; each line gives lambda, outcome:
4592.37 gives 22.4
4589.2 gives 20.9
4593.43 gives 22.2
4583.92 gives 31.6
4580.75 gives 22.3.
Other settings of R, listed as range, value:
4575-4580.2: 24.2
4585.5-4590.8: 22.8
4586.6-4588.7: 21.4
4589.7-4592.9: 24.9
